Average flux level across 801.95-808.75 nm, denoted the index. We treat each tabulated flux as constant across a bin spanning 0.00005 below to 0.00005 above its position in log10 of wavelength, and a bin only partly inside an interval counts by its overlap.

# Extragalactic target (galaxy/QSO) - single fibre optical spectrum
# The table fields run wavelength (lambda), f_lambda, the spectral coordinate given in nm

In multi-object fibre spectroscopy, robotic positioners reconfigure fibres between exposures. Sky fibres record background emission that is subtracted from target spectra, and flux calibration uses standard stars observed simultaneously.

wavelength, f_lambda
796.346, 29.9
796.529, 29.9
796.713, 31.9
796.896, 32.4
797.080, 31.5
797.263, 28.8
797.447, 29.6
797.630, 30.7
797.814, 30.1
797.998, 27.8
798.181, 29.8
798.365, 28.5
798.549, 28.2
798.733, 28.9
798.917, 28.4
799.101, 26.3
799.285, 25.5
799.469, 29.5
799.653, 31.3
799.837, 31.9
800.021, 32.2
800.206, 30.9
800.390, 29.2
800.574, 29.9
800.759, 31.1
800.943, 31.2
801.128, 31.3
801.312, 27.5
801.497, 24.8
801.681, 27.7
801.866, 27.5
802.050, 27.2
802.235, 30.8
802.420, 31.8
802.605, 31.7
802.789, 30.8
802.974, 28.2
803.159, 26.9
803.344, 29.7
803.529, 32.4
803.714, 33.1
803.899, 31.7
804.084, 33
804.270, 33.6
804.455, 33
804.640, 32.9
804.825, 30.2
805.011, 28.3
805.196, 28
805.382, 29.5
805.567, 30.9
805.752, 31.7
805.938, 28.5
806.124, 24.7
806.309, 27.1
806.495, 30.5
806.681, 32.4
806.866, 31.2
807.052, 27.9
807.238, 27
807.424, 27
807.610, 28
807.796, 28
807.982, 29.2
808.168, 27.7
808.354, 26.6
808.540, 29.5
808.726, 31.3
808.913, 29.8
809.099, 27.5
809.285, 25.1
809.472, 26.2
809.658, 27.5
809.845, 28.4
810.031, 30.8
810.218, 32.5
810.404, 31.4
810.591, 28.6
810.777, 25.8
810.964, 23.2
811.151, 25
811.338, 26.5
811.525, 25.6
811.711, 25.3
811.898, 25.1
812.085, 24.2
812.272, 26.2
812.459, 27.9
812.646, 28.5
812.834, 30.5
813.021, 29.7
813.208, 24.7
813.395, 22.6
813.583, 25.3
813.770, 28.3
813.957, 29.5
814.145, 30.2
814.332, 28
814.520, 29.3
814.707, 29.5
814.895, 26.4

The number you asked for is 29.8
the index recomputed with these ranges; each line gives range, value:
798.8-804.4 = 29.9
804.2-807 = 30.1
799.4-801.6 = 30.1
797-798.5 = 29.6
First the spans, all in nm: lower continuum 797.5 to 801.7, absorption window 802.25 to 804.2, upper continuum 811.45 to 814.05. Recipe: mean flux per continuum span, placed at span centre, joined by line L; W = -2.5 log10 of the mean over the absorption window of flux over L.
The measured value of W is -0.09 mag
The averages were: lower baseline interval 29.3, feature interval 30.9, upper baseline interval 26.7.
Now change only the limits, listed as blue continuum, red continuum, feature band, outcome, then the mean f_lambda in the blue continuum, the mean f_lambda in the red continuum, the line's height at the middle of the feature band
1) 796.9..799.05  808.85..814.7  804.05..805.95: -0.09 mag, 29.4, 27.4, 28.4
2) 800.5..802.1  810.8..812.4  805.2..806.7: -0.08 mag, 28.7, 25.2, 27.1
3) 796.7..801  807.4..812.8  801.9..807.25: -0.06 mag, 29.8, 27.6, 28.6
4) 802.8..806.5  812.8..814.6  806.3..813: 0.03 mag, 30.2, 27.7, 28.8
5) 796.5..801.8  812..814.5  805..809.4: -0.01 mag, 29.5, 27.4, 28.3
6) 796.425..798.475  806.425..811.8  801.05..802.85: 0.01 mag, 30.1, 28.1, 29.3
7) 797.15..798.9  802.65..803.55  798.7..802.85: 0.00 mag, 29.2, 29.5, 29.3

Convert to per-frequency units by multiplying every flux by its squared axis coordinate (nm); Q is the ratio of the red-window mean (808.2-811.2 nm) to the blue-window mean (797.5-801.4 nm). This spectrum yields 0.98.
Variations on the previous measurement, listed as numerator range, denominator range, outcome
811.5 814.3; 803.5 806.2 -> 0.89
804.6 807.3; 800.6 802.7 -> 1.01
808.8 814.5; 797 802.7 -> 0.96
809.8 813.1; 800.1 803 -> 0.95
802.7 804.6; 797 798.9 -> 1.08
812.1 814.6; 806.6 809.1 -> 0.97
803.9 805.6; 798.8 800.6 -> 1.07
